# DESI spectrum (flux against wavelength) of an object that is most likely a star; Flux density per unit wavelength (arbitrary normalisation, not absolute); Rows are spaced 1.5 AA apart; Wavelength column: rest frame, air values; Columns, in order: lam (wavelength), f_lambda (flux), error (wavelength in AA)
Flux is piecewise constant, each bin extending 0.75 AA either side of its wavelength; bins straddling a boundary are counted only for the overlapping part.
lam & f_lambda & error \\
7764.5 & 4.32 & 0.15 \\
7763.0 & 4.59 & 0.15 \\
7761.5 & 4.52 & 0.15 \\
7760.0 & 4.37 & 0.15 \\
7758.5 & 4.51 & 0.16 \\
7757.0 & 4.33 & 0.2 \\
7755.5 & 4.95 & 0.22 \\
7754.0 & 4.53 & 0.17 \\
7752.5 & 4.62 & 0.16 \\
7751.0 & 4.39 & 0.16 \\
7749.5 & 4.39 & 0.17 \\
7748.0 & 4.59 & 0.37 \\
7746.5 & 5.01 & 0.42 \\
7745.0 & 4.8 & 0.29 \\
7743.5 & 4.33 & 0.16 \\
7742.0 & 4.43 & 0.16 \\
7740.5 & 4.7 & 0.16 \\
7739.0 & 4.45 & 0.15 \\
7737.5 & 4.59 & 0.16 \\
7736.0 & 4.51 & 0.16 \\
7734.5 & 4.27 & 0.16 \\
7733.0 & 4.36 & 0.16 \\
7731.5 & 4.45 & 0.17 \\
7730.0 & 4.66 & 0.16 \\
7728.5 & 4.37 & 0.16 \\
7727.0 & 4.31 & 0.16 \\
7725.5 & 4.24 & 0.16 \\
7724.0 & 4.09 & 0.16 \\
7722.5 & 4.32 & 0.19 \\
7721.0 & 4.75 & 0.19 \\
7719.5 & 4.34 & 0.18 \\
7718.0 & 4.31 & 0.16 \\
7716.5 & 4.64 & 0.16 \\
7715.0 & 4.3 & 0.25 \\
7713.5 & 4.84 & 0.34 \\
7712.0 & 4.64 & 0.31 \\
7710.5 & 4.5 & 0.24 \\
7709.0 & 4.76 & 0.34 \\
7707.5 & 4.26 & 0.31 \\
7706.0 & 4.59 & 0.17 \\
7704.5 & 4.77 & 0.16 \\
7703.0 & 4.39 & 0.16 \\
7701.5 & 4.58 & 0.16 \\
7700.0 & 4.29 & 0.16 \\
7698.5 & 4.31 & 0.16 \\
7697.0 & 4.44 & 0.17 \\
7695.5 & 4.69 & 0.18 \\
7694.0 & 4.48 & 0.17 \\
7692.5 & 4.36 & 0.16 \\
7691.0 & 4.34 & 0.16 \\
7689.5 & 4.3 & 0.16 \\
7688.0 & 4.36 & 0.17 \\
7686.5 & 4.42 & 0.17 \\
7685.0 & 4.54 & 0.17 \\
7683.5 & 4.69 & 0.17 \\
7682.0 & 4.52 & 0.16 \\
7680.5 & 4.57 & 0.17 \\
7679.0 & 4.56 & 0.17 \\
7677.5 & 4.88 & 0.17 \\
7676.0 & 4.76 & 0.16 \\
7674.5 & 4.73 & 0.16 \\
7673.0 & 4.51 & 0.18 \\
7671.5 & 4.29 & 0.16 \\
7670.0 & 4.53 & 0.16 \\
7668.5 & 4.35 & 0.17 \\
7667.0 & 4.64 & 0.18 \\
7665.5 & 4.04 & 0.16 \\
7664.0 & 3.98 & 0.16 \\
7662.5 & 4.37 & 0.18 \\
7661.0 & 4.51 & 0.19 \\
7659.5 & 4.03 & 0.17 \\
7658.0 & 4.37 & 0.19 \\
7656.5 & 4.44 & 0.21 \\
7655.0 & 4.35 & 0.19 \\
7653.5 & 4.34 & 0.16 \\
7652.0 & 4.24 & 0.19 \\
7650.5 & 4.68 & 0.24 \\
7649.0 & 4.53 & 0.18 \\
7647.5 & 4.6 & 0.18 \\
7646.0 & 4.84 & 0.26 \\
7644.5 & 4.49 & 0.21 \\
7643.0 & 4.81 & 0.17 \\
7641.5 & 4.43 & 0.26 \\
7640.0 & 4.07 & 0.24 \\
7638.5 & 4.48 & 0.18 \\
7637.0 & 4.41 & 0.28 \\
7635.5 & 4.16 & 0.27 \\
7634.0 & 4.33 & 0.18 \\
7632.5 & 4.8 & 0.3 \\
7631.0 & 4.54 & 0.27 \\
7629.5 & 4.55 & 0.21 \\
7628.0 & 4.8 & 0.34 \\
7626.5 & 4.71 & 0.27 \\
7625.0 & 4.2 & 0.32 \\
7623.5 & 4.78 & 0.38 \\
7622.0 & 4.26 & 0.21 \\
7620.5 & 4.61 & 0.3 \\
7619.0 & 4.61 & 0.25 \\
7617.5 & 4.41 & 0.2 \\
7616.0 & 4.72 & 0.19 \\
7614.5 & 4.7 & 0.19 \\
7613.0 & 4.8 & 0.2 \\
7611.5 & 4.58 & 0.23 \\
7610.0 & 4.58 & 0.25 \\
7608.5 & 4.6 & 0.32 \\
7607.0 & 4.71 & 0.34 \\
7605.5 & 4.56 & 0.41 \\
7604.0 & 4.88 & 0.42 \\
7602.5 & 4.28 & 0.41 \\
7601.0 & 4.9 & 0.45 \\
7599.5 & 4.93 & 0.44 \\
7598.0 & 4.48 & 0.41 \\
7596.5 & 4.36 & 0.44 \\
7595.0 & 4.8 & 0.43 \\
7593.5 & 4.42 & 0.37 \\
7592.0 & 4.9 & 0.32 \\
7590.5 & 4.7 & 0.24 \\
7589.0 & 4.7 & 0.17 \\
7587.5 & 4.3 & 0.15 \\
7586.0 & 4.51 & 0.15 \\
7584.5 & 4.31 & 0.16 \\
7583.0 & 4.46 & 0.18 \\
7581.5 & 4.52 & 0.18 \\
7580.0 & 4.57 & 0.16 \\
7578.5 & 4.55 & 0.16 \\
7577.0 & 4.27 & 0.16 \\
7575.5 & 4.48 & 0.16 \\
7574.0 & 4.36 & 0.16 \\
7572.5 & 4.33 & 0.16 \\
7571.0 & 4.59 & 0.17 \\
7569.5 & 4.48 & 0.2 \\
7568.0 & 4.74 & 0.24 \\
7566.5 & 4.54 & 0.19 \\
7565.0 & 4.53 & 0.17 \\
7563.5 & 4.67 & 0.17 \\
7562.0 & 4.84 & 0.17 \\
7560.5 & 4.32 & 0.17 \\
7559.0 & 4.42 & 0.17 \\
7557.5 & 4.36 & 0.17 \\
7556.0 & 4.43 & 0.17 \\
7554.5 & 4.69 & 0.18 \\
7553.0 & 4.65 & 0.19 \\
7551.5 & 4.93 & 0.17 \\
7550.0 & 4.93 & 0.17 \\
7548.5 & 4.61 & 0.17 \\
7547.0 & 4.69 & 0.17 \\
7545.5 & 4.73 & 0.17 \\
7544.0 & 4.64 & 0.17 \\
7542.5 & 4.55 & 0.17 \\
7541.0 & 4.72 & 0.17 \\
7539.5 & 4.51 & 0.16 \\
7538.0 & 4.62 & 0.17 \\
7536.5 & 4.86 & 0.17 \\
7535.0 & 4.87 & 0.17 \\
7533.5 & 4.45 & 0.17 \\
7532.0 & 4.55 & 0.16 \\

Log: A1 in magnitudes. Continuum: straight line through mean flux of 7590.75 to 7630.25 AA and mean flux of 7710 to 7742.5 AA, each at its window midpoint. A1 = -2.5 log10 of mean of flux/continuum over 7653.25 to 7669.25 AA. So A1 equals 0.06 mag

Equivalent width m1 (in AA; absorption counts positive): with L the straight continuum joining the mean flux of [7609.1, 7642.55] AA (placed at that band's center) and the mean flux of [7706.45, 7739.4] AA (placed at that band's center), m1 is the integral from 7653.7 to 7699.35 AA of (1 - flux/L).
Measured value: 0.5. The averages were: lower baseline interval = 4.53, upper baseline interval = 4.45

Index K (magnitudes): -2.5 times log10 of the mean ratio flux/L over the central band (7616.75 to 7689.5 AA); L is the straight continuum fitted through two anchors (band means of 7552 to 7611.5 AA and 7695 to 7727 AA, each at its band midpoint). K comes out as 0.008 mag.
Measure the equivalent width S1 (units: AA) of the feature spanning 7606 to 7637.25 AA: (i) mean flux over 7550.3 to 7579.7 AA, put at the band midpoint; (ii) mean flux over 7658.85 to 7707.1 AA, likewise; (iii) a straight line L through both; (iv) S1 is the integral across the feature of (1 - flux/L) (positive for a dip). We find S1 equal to -0.4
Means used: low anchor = 4.54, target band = 4.57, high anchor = 4.46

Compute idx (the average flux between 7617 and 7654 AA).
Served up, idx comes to 4.51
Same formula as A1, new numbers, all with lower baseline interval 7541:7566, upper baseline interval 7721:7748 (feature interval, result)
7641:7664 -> 0.02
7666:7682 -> -0.01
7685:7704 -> 0.02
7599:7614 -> -0.02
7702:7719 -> -0.01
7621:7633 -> 0.00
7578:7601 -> 0.00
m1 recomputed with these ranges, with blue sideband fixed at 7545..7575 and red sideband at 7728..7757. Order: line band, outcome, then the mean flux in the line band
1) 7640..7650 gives 0.0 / 4.58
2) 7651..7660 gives 0.5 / 4.31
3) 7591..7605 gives -0.2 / 4.66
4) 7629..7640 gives 0.3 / 4.44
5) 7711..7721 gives 0.0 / 4.53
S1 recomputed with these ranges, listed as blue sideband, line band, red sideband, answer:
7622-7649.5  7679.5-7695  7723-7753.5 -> 0.1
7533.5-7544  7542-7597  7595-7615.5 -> 1.1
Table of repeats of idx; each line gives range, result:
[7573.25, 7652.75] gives 4.55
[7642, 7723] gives 4.48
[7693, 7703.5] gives 4.45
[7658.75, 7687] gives 4.47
